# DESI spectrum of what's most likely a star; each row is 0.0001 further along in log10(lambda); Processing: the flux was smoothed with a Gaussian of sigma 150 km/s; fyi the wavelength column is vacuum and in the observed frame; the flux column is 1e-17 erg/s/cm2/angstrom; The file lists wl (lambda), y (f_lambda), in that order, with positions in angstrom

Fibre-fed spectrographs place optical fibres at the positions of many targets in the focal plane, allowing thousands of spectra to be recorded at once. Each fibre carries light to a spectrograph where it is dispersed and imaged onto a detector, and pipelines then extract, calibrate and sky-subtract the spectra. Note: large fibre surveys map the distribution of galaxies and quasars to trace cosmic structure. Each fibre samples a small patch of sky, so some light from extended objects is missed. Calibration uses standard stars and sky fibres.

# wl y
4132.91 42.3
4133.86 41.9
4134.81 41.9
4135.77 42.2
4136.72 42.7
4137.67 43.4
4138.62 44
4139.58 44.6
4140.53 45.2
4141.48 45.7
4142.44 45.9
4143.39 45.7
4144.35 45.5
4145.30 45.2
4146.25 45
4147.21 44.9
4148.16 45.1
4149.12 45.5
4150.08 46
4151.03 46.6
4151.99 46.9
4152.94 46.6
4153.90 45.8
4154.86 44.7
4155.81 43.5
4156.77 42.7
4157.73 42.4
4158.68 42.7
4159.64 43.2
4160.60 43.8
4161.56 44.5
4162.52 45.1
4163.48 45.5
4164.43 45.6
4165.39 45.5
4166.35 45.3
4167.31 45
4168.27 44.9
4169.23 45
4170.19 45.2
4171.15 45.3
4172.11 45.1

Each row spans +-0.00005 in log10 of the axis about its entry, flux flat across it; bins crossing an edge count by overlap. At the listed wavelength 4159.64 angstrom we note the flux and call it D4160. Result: 43.2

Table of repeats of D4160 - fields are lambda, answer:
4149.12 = 45.5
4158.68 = 42.7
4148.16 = 45.1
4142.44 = 45.9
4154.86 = 44.7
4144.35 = 45.5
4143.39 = 45.7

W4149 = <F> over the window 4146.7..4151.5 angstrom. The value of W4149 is 45.6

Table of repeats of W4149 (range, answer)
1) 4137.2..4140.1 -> 44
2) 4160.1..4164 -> 44.7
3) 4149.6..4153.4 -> 46.6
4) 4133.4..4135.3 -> 41.8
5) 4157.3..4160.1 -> 42.8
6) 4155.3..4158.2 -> 42.9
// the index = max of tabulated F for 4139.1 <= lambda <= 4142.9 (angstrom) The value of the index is 45.9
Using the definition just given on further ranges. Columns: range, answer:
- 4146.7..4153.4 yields 46.9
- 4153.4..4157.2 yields 45.8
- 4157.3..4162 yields 44.5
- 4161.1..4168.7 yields 45.6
